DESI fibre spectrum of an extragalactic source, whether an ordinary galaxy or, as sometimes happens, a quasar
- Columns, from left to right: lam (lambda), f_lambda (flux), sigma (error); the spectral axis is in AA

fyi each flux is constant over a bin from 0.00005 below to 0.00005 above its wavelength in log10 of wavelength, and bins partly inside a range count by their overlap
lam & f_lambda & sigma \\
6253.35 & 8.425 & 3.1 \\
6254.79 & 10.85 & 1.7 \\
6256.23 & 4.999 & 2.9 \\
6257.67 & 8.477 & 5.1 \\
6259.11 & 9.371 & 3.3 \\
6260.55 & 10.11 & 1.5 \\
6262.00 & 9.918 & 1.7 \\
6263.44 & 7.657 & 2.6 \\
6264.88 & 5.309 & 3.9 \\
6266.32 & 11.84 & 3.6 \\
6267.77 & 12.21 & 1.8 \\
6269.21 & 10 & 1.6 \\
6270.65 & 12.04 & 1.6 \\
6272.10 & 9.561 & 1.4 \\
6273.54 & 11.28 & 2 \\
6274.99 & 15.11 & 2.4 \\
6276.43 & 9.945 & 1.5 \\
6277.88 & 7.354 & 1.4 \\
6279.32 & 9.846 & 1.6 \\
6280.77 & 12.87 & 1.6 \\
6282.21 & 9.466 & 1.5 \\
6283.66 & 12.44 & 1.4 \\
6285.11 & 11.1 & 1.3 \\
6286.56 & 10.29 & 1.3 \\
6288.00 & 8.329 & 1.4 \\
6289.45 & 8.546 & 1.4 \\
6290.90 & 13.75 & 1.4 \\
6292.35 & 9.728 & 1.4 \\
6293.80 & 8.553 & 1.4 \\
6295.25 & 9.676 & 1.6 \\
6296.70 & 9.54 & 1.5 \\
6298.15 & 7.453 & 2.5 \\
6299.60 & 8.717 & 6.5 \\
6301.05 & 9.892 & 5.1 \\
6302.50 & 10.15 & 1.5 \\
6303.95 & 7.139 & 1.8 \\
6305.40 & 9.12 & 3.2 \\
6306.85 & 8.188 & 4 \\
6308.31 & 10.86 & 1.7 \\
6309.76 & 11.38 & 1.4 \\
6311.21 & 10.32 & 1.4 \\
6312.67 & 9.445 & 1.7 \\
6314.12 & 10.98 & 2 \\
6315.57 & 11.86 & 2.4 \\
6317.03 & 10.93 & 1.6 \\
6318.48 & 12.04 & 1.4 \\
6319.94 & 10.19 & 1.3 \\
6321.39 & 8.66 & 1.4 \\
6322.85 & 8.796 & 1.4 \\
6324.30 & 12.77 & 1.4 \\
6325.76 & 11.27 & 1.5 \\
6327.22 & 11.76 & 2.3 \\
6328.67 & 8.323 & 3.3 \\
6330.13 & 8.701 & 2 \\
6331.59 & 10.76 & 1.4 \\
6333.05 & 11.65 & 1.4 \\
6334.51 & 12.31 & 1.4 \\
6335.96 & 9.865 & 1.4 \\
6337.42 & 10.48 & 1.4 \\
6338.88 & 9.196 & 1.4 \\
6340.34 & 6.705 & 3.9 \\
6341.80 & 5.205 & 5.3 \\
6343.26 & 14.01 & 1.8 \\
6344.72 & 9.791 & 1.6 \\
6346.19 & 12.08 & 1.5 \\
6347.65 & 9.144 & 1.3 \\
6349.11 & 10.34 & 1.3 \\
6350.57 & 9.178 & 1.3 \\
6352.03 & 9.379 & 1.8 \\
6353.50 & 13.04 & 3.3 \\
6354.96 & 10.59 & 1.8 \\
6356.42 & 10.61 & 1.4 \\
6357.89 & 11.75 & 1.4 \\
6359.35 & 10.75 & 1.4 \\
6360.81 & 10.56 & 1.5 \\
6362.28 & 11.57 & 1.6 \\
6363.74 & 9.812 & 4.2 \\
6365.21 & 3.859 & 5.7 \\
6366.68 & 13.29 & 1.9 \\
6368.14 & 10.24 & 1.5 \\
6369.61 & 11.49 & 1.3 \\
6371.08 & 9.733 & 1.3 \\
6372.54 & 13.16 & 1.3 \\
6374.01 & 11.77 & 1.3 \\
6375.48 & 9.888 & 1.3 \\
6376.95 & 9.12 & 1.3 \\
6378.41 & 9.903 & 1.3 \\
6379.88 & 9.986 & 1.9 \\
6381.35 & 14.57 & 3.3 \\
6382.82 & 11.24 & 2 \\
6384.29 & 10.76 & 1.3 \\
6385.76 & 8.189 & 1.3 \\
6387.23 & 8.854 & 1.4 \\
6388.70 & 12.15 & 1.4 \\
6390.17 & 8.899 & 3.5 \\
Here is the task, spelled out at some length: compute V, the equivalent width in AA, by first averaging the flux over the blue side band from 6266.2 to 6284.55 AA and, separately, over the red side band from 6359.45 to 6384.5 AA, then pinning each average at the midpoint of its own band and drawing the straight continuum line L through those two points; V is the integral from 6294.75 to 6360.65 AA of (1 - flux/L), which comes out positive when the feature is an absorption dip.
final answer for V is 4.31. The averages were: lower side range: 11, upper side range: 10.6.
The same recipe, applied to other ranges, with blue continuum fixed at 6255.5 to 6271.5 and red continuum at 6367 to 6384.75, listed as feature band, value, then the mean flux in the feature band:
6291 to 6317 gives 0.5 AA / 9.72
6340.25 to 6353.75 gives 0.9 AA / 9.92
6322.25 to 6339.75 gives -0.2 AA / 10.5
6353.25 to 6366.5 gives 0.6 AA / 10.3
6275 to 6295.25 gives -1.5 AA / 10.3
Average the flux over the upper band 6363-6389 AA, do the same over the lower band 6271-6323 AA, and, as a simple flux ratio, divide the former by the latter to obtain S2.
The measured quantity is 1.0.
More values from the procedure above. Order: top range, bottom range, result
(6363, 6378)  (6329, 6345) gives 1.04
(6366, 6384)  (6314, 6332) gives 1.06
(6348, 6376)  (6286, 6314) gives 1.11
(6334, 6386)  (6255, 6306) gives 1.06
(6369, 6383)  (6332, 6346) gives 1.11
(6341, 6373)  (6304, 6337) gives 1.00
